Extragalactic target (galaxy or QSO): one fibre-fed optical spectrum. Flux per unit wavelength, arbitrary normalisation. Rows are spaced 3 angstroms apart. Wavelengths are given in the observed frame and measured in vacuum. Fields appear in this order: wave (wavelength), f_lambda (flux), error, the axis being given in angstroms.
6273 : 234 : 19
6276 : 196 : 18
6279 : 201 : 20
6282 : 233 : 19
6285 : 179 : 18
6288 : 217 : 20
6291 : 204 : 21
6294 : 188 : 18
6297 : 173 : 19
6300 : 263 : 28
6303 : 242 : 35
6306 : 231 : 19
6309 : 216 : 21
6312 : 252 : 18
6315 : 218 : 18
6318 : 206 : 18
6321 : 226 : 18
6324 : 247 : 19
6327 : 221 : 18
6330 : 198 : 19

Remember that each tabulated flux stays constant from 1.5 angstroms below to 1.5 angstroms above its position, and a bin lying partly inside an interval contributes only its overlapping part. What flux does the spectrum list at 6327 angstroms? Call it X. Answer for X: 221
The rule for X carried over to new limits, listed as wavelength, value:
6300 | 263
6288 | 217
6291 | 204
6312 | 252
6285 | 179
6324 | 247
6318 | 206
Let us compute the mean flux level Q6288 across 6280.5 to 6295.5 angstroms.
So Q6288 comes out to 204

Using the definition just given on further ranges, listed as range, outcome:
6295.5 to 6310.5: 225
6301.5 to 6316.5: 232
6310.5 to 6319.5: 225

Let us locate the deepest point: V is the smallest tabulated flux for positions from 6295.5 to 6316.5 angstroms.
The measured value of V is 173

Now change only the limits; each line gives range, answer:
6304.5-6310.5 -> 216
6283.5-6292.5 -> 179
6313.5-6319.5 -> 206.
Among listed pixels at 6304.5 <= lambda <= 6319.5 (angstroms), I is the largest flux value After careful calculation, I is 252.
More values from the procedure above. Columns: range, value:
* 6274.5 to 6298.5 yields 233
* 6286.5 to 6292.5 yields 217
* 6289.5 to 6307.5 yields 263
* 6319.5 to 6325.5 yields 247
